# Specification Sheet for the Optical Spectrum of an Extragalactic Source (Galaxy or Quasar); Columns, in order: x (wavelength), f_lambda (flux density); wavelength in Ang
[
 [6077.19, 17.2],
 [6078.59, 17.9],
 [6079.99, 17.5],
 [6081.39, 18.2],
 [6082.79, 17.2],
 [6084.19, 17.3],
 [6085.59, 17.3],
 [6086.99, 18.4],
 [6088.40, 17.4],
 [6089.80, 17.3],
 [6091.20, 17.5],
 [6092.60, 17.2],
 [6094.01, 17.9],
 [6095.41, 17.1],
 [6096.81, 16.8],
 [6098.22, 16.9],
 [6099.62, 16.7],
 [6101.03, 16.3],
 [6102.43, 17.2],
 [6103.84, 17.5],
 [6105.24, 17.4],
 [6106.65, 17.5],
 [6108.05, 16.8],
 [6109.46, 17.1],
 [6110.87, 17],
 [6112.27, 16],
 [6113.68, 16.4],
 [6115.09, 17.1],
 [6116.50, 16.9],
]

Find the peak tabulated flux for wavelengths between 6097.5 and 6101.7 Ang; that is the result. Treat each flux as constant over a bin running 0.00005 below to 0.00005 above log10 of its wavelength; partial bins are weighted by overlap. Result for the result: 16.9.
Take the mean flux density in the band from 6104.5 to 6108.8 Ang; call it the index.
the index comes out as 17.3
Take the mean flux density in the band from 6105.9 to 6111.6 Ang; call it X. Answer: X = 17.1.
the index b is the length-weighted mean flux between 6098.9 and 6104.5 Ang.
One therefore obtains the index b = 16.9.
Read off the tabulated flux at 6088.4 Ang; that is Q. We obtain 17.4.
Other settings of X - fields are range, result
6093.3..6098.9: 17.2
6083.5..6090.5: 17.5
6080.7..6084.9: 17.6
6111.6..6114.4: 16.2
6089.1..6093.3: 17.4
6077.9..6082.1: 17.9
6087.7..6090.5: 17.4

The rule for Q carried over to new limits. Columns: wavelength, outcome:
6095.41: 17.1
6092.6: 17.2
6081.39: 18.2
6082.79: 17.2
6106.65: 17.5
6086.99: 18.4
